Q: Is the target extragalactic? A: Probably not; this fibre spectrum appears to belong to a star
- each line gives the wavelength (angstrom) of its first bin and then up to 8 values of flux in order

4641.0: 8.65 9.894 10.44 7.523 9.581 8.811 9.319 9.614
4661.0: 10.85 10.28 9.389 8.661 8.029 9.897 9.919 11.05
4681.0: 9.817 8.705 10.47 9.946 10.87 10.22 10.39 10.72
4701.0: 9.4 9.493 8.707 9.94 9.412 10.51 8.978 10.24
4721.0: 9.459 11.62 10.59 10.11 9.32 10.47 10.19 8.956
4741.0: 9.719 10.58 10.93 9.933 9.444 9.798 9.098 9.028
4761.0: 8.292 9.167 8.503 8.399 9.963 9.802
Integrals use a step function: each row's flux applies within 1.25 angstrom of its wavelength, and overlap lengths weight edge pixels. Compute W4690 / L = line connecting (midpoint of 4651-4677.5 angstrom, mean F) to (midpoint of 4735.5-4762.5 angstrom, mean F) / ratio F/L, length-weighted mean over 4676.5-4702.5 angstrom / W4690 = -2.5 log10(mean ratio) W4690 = -0.07 mag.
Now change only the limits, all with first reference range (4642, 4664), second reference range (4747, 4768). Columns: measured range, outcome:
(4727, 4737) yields -0.09 mag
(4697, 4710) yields -0.03 mag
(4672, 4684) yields -0.05 mag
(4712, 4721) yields -0.06 mag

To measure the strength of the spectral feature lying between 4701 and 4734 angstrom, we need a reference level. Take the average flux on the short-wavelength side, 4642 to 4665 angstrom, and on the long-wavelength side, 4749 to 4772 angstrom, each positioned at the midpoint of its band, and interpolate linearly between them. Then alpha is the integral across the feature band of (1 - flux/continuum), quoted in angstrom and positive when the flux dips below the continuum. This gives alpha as -2.1 angstrom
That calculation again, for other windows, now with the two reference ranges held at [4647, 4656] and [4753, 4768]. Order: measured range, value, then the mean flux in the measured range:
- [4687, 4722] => -4.11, 9.88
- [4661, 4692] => -3.43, 9.79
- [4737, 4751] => -1.71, 9.97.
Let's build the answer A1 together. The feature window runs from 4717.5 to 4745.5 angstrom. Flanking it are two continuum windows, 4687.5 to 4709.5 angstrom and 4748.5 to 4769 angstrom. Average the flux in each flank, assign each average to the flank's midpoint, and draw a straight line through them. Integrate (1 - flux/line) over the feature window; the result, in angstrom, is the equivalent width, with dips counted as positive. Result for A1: -2.0 angstrom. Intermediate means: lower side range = 9.97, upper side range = 9.05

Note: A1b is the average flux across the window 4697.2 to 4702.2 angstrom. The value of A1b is 10.1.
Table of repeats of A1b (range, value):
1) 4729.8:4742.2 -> 9.73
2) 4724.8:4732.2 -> 10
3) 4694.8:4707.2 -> 9.74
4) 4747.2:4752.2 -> 9.7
